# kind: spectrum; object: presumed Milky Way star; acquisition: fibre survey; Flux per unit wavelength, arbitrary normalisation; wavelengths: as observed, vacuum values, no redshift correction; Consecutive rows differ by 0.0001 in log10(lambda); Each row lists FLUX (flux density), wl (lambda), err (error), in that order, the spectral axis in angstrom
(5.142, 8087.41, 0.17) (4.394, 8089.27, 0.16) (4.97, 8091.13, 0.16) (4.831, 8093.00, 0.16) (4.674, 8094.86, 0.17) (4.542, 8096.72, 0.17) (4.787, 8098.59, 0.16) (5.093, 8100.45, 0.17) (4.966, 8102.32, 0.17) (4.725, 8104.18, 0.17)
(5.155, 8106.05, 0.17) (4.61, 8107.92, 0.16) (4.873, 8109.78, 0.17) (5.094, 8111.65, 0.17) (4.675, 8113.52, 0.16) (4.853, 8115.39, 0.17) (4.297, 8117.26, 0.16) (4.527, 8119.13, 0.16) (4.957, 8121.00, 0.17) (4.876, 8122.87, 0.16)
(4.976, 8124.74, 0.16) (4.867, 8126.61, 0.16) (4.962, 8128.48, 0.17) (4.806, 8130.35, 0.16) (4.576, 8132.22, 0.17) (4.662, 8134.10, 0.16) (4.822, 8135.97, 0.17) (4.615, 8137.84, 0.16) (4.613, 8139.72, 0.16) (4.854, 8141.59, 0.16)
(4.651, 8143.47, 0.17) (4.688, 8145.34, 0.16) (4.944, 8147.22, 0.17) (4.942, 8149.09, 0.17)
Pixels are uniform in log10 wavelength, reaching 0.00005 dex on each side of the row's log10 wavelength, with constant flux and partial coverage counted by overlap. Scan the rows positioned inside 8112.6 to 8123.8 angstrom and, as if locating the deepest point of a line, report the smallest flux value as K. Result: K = 4.297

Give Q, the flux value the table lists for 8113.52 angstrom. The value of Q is 4.675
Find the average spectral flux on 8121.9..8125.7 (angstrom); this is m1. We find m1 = 4.93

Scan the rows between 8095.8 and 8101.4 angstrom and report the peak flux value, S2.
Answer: 5.093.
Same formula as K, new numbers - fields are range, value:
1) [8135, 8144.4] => 4.613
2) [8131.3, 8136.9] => 4.576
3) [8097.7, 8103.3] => 4.787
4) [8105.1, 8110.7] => 4.61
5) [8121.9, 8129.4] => 4.867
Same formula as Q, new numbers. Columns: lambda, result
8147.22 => 4.944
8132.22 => 4.576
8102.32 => 4.966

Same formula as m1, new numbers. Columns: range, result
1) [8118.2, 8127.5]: 4.84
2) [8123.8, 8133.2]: 4.84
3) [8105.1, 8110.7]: 4.88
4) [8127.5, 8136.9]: 4.77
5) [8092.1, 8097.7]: 4.68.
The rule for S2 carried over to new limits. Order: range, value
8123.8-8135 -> 4.976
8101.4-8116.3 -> 5.155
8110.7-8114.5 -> 5.094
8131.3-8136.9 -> 4.822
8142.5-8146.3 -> 4.688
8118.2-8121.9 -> 4.957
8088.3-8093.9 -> 4.97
